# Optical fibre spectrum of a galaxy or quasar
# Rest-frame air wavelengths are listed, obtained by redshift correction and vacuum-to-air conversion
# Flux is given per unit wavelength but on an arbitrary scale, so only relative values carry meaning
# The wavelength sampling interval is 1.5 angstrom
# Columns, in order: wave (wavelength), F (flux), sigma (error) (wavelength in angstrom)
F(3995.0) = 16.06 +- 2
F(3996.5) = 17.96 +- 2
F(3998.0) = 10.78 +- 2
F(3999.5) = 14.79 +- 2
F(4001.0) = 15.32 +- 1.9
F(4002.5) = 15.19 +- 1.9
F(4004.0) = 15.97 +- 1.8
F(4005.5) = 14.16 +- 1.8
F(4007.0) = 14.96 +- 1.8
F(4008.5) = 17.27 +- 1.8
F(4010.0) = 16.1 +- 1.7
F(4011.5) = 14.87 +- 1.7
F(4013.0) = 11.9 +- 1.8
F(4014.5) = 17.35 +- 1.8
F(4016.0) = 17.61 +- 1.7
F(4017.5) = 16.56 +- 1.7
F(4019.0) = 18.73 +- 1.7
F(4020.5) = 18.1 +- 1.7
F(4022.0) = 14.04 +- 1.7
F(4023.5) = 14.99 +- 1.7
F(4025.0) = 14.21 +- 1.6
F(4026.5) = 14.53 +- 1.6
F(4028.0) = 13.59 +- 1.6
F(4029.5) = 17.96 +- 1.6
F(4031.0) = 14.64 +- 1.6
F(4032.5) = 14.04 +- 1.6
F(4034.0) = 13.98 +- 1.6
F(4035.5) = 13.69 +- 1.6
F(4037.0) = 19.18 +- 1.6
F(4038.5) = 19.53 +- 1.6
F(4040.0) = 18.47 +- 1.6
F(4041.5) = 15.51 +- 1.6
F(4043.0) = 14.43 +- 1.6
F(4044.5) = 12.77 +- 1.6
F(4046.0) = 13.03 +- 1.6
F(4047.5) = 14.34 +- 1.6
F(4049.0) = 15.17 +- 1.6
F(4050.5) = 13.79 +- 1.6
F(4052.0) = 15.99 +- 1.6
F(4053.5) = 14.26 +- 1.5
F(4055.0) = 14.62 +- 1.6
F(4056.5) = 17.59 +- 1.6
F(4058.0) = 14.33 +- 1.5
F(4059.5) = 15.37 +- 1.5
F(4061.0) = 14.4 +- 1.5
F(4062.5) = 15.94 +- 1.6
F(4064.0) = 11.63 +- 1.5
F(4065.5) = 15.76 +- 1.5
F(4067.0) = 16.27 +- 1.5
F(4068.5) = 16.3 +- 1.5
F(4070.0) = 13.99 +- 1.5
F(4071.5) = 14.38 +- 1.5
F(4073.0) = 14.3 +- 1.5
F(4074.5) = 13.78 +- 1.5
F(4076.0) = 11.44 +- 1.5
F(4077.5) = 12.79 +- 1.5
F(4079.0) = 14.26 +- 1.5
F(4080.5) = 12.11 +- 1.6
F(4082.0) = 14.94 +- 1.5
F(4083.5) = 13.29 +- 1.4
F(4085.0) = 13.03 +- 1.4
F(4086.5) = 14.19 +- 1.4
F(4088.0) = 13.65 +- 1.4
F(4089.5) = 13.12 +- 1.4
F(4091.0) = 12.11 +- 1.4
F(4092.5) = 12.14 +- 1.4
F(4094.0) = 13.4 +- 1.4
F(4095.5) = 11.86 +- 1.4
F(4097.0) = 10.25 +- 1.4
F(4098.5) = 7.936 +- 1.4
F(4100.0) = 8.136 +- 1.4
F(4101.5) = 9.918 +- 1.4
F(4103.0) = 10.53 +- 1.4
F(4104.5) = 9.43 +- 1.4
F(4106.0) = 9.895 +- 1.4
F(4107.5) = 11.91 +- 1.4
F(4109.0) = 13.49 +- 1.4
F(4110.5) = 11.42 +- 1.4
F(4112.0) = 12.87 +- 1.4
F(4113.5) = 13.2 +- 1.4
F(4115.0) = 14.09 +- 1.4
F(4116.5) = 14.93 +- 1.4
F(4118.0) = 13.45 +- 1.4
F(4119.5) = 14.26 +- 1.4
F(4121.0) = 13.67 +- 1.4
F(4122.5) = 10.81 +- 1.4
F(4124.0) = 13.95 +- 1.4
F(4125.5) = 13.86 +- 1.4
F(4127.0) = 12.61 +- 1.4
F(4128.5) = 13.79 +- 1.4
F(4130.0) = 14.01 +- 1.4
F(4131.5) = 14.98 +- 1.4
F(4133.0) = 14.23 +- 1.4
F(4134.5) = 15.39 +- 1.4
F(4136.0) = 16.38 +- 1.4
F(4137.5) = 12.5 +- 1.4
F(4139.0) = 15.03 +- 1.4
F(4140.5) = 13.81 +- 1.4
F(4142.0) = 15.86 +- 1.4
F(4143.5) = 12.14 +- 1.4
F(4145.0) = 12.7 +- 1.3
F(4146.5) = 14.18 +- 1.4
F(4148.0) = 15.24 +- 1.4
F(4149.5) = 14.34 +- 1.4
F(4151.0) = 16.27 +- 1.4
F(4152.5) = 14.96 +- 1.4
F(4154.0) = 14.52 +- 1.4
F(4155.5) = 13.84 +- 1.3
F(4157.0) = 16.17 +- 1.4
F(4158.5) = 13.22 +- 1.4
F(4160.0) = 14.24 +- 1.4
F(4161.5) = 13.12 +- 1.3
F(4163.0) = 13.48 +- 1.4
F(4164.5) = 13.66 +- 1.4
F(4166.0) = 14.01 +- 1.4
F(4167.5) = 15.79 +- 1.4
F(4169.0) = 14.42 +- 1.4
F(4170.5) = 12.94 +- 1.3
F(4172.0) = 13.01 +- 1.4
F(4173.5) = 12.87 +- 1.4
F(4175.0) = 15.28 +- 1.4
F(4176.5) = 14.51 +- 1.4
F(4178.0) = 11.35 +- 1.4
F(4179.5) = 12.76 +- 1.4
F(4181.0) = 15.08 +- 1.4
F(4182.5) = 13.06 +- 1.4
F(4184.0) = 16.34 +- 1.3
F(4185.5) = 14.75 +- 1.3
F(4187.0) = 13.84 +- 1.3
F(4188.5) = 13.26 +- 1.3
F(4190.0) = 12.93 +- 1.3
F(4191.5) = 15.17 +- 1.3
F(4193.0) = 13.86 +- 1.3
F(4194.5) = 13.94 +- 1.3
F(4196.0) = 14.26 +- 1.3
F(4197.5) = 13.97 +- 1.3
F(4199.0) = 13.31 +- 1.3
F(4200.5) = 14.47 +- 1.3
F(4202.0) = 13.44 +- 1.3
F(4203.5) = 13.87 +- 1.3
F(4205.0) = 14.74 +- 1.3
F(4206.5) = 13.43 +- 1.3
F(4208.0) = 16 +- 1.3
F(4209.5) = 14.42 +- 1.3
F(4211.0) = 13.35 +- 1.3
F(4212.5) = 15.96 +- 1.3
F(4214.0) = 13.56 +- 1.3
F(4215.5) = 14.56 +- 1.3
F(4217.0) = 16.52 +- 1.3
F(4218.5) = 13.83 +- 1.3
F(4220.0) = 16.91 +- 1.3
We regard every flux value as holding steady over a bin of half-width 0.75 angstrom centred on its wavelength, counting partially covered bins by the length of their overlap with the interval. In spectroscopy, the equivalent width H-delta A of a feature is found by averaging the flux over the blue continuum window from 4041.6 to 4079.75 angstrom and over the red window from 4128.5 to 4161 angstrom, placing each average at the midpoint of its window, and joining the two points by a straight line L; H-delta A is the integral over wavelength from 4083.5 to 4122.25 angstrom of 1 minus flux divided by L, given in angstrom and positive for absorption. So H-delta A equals 6.3 angstrom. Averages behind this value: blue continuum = 14.5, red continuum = 14.5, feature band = 12.1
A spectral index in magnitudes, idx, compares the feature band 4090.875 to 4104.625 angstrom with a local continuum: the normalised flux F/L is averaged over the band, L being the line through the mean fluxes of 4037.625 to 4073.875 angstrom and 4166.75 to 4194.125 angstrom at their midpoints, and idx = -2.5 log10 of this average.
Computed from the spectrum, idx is 0.36 mag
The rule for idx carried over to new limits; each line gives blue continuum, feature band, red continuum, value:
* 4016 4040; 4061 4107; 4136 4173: 0.195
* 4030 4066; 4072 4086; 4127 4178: 0.114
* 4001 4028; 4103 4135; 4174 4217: 0.132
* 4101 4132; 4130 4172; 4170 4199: -0.081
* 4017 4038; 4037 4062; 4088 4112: -0.079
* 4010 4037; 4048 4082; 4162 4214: 0.046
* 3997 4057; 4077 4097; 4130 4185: 0.140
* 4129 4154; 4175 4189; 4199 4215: 0.030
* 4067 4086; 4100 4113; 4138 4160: 0.263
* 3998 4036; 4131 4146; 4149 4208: 0.008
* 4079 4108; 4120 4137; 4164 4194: -0.106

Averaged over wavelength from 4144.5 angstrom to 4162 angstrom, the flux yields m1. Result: 14.4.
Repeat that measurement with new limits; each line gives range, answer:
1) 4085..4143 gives 12.8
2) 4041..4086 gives 14.3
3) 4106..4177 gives 13.9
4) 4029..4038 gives 15.6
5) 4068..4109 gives 12.3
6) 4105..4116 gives 12.4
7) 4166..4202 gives 14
